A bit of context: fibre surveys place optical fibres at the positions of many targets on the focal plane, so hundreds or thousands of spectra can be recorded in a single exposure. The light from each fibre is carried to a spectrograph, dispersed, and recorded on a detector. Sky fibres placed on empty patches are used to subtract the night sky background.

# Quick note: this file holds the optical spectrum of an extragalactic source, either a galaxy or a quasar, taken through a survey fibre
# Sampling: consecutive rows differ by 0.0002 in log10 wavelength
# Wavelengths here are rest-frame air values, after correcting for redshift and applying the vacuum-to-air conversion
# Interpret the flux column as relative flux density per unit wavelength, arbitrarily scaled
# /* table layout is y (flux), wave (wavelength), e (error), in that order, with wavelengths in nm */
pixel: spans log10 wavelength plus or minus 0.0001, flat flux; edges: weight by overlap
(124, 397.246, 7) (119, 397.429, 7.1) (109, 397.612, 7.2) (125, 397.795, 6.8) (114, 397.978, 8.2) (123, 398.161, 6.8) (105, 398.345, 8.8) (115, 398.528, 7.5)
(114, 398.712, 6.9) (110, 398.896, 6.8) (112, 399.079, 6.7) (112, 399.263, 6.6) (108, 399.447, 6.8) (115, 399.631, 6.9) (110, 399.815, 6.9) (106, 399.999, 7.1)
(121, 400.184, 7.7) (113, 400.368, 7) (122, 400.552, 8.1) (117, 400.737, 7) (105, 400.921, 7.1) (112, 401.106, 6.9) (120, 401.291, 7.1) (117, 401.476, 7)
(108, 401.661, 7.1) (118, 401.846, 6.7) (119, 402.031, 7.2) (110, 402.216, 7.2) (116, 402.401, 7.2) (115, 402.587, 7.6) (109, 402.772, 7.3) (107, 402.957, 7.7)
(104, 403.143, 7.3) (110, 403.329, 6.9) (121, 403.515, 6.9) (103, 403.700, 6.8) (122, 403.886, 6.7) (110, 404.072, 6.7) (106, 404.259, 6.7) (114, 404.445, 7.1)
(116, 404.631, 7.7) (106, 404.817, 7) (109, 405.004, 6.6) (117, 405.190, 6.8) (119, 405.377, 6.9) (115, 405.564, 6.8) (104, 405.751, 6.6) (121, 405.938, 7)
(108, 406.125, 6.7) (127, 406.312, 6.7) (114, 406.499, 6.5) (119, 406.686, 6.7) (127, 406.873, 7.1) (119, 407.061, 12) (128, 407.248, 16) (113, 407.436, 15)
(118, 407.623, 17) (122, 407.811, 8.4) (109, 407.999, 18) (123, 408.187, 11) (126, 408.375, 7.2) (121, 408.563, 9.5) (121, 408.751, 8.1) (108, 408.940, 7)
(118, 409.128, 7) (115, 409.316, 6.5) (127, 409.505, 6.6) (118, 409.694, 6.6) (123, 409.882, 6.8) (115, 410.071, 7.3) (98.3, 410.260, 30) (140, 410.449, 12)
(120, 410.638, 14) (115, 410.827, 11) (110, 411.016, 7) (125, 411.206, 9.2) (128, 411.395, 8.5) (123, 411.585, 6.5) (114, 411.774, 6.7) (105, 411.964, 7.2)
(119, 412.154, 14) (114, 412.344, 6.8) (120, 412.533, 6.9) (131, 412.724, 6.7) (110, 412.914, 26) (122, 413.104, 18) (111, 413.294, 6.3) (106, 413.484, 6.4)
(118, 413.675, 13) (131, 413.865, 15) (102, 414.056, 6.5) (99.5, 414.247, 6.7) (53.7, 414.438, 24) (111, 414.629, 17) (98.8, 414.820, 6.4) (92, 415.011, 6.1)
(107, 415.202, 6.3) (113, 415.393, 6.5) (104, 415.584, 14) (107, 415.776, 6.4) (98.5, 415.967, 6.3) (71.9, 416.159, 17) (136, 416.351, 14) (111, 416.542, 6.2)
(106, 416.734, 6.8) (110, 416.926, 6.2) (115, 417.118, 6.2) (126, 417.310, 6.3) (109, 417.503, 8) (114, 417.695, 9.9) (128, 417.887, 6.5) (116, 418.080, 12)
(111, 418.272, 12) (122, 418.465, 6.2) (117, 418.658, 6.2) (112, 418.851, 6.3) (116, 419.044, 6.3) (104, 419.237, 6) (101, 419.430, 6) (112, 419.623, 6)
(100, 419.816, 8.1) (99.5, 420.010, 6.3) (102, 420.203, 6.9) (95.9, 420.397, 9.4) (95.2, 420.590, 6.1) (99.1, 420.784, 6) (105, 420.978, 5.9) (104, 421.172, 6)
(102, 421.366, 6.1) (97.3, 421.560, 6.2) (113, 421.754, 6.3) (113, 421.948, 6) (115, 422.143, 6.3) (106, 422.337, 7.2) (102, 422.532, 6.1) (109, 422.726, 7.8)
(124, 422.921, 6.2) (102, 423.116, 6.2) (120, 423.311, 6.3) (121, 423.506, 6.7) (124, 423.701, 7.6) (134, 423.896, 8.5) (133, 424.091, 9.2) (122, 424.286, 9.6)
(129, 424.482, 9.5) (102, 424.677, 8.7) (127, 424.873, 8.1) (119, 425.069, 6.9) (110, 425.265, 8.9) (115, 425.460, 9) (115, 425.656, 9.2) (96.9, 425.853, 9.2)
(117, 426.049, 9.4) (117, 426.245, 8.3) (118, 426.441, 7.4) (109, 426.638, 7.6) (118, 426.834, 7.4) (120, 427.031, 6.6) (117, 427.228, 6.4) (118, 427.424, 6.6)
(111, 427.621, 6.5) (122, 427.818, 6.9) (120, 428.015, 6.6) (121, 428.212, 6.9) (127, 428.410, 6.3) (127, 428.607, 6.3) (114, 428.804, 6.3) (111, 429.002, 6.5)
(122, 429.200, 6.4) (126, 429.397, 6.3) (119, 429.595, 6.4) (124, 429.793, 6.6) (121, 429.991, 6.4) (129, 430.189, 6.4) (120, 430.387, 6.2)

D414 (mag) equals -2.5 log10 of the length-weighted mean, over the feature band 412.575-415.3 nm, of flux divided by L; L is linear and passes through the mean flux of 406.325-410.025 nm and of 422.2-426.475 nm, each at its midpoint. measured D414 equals 0.11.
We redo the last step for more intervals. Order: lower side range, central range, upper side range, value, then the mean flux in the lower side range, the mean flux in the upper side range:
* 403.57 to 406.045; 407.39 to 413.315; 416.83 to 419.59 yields -0.05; 113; 114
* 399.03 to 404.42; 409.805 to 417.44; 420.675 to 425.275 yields 0.02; 113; 114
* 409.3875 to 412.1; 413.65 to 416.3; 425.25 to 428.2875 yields 0.17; 119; 115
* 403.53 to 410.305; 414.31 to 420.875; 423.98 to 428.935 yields 0.11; 116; 118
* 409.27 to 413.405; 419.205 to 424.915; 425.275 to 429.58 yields 0.07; 118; 117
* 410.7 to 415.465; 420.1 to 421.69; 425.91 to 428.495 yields 0.15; 111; 118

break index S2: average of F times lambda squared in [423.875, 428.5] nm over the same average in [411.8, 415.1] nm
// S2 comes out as 1.15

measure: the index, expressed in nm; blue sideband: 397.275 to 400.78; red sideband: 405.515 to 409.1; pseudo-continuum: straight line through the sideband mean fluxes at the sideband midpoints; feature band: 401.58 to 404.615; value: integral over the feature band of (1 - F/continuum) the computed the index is 0.11 nm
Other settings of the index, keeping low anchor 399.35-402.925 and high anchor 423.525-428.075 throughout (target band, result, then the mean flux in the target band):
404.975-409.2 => -0.114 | 118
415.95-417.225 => 0.096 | 108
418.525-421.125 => 0.272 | 105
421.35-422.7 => 0.116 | 107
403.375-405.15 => 0.034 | 112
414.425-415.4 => 0.153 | 98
